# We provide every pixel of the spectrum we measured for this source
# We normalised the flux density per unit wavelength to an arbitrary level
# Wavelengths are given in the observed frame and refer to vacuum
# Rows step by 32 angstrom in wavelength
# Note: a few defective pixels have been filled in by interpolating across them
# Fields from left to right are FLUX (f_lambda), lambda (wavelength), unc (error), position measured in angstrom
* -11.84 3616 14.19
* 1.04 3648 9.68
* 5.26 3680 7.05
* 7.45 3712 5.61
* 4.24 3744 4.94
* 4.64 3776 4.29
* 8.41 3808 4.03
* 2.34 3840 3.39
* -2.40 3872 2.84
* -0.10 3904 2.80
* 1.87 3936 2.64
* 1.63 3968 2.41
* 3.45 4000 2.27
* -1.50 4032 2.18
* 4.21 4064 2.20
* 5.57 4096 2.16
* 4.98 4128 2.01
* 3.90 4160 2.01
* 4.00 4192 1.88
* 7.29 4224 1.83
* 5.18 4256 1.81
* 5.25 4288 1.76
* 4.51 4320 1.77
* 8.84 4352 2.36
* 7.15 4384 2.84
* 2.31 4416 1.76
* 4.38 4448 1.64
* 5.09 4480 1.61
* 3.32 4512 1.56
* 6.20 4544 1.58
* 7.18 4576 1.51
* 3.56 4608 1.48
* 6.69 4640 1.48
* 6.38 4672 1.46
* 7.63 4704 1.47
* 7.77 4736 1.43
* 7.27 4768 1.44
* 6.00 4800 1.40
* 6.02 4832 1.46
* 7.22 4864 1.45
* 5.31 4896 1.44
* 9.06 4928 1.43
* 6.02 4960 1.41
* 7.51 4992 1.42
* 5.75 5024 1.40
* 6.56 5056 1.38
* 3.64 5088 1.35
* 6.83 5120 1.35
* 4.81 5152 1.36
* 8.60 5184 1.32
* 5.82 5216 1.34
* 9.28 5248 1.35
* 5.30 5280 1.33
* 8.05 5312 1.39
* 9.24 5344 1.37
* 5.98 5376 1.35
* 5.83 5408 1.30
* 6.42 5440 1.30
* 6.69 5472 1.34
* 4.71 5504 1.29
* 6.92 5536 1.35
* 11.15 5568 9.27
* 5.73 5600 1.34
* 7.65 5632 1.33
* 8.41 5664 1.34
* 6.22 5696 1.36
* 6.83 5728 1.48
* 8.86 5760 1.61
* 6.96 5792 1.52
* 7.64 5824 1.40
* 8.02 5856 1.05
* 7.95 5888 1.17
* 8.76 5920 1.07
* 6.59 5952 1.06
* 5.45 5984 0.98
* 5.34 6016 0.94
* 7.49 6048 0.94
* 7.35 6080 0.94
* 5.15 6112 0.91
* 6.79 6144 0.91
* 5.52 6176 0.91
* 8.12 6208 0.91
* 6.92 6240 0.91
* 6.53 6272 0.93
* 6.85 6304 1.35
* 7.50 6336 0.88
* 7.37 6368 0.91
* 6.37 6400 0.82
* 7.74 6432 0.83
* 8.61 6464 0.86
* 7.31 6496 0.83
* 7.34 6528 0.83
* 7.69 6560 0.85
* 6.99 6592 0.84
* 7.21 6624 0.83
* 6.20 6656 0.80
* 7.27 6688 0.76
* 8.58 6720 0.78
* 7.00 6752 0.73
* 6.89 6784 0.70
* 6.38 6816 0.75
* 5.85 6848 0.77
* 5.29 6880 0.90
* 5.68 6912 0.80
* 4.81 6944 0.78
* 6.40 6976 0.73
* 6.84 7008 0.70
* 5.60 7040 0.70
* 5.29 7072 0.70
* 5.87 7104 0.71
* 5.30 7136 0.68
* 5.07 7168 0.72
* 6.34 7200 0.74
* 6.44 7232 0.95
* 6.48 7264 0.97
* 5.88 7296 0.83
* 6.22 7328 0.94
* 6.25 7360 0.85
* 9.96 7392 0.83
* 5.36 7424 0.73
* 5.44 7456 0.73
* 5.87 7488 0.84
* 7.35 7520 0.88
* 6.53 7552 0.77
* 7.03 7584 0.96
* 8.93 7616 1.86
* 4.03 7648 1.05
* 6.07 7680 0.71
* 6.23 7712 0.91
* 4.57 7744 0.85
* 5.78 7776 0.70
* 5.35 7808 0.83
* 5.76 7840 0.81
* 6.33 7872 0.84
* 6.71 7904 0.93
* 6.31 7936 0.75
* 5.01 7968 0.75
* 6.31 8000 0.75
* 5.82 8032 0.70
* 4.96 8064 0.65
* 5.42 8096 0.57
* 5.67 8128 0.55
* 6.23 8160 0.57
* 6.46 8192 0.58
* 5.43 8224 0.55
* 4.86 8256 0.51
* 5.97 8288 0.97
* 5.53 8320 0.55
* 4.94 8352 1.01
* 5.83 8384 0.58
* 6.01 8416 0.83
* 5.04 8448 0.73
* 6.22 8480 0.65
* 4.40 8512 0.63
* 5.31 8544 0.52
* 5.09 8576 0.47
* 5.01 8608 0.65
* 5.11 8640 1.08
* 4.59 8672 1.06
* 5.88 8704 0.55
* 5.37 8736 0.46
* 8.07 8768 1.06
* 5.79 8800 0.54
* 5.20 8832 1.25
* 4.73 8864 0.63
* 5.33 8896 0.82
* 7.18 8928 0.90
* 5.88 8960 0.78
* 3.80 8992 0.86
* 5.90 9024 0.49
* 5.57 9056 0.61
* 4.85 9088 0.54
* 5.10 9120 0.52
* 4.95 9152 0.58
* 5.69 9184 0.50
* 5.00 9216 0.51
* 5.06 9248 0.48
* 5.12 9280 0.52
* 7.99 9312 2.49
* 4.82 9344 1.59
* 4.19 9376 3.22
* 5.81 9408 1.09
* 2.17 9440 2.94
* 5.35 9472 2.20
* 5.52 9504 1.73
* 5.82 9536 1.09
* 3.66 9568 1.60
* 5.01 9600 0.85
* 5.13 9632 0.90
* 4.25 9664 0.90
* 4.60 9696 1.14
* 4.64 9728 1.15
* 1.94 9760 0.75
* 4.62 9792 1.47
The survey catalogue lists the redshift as 0.12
